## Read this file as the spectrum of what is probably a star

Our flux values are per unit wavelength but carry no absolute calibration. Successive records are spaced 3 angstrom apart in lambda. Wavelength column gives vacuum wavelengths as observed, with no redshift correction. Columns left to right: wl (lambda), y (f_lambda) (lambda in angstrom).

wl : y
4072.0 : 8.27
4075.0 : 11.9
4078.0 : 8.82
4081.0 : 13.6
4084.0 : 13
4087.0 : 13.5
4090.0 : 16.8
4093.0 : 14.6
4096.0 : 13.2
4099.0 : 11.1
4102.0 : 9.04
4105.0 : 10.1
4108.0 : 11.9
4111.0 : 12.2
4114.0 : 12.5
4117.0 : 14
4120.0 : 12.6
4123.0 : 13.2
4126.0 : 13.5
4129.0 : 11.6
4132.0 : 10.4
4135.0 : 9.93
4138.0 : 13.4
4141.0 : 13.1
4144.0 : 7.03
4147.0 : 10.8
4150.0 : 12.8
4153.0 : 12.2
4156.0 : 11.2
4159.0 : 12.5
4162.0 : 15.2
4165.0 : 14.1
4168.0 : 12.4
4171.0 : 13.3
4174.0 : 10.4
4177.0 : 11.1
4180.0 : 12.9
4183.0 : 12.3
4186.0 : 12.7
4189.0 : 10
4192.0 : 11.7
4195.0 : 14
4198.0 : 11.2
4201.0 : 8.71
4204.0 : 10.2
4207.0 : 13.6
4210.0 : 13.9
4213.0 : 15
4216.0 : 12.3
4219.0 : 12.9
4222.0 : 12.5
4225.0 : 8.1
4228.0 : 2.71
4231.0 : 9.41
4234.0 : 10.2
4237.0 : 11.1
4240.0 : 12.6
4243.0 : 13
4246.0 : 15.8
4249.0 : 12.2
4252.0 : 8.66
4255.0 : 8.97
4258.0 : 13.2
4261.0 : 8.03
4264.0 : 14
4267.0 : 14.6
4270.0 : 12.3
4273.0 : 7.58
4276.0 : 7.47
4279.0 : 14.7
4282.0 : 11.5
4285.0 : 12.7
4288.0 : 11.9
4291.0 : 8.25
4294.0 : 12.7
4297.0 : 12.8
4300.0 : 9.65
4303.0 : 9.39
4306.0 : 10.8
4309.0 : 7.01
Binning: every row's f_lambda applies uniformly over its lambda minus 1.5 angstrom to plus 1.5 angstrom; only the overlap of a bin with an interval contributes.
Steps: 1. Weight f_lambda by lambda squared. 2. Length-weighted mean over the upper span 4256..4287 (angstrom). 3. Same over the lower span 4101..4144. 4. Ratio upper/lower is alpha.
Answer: 1.05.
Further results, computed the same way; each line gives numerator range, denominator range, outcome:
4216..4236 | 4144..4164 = 0.82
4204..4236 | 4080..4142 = 0.93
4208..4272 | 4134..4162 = 1.03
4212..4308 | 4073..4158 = 0.99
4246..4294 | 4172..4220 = 0.97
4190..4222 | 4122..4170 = 1.05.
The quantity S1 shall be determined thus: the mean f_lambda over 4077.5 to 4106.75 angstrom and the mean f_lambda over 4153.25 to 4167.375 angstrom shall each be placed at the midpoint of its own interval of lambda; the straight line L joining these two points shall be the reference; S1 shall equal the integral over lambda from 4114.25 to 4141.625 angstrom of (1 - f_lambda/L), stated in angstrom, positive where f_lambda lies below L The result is 0.89 angstrom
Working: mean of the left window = 12.5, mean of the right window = 13.1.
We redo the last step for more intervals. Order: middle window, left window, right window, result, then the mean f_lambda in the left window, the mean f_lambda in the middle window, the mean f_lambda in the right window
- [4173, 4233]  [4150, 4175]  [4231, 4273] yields 4.74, 12.7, 11.3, 11.7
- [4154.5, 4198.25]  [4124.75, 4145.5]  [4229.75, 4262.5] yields -4.39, 11.3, 12.4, 11.2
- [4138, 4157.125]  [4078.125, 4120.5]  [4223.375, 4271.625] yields 1.10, 12.6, 11.4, 10.9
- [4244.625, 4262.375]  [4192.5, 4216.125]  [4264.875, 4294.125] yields 0.88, 12.3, 11.1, 11.4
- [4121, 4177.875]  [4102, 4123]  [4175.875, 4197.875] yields 0.17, 12.1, 12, 12.1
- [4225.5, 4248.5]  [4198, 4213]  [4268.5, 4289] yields 1.82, 11.9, 10.6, 11.1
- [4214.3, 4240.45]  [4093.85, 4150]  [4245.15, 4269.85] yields 3.71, 11.7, 10.1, 11.9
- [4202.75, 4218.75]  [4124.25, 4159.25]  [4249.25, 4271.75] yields -2.22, 11.5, 13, 11.4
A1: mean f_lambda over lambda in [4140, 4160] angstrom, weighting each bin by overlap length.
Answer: 11.3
